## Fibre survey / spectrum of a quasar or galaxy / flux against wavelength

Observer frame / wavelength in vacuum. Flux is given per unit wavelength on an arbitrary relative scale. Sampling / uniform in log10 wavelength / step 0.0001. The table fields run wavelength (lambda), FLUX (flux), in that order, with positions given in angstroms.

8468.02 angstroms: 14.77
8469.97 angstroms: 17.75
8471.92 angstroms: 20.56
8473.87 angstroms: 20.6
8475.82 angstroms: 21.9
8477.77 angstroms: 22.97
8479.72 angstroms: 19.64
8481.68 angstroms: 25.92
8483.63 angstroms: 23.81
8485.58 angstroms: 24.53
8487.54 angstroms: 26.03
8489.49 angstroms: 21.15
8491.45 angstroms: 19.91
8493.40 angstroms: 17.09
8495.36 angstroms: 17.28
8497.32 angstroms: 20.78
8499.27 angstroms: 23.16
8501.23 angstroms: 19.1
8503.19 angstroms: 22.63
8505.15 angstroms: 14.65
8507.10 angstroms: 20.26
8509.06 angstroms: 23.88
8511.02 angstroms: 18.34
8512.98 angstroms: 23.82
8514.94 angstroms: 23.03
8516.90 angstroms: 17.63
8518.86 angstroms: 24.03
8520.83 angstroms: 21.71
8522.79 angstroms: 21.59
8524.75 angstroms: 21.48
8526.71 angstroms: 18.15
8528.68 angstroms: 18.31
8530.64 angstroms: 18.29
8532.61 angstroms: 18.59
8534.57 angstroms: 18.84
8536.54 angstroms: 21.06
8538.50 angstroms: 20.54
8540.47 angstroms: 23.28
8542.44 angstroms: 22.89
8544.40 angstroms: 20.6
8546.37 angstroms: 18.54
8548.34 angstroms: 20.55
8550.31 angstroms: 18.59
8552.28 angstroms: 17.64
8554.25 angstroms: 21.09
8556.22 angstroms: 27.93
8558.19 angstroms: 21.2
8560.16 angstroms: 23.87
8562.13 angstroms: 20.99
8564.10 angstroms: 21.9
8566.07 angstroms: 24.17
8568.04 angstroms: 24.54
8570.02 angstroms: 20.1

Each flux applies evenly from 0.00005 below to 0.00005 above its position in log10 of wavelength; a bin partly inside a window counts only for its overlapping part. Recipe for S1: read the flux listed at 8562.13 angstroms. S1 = 20.99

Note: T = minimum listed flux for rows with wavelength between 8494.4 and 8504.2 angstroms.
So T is 17.28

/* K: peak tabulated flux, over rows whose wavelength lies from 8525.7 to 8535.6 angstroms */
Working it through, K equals 18.84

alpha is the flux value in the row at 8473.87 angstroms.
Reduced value 20.6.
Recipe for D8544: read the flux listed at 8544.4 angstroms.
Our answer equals 20.6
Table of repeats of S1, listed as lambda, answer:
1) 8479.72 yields 19.64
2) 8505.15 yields 14.65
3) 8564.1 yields 21.9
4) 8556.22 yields 27.93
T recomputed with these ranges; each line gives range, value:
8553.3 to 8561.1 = 21.09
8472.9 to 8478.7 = 20.6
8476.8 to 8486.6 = 19.64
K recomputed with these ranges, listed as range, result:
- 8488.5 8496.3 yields 21.15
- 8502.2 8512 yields 23.88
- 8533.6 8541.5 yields 23.28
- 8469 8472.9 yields 20.56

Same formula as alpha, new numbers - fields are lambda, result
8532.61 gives 18.59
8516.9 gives 17.63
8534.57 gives 18.84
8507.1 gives 20.26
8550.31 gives 18.59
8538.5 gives 20.54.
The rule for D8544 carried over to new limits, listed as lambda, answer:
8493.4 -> 17.09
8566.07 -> 24.17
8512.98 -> 23.82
